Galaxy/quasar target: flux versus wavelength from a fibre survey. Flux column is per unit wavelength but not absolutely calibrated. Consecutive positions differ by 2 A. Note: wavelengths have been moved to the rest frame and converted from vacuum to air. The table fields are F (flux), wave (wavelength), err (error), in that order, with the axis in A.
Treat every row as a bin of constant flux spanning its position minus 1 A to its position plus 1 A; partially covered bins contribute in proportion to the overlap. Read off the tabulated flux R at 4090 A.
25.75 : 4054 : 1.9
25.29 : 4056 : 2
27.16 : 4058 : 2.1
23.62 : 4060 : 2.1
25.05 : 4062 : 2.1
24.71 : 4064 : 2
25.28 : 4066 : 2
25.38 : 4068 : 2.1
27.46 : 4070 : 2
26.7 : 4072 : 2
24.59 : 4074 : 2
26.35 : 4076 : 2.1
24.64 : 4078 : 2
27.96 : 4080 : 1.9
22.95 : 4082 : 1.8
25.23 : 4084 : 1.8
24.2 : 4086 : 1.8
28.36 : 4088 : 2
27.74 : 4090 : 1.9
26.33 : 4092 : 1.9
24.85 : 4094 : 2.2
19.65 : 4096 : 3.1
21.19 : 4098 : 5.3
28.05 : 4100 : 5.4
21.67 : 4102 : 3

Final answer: 27.74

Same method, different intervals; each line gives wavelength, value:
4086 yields 24.2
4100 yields 28.05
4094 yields 24.85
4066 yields 25.28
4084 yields 25.23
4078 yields 24.64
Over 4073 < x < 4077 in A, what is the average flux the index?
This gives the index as 25.5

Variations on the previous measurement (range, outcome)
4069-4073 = 27.1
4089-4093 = 27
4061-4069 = 25.1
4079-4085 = 25.4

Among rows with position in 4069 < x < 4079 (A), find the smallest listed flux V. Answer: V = 24.59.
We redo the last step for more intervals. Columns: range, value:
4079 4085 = 22.95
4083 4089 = 24.2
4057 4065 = 23.62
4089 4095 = 24.85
